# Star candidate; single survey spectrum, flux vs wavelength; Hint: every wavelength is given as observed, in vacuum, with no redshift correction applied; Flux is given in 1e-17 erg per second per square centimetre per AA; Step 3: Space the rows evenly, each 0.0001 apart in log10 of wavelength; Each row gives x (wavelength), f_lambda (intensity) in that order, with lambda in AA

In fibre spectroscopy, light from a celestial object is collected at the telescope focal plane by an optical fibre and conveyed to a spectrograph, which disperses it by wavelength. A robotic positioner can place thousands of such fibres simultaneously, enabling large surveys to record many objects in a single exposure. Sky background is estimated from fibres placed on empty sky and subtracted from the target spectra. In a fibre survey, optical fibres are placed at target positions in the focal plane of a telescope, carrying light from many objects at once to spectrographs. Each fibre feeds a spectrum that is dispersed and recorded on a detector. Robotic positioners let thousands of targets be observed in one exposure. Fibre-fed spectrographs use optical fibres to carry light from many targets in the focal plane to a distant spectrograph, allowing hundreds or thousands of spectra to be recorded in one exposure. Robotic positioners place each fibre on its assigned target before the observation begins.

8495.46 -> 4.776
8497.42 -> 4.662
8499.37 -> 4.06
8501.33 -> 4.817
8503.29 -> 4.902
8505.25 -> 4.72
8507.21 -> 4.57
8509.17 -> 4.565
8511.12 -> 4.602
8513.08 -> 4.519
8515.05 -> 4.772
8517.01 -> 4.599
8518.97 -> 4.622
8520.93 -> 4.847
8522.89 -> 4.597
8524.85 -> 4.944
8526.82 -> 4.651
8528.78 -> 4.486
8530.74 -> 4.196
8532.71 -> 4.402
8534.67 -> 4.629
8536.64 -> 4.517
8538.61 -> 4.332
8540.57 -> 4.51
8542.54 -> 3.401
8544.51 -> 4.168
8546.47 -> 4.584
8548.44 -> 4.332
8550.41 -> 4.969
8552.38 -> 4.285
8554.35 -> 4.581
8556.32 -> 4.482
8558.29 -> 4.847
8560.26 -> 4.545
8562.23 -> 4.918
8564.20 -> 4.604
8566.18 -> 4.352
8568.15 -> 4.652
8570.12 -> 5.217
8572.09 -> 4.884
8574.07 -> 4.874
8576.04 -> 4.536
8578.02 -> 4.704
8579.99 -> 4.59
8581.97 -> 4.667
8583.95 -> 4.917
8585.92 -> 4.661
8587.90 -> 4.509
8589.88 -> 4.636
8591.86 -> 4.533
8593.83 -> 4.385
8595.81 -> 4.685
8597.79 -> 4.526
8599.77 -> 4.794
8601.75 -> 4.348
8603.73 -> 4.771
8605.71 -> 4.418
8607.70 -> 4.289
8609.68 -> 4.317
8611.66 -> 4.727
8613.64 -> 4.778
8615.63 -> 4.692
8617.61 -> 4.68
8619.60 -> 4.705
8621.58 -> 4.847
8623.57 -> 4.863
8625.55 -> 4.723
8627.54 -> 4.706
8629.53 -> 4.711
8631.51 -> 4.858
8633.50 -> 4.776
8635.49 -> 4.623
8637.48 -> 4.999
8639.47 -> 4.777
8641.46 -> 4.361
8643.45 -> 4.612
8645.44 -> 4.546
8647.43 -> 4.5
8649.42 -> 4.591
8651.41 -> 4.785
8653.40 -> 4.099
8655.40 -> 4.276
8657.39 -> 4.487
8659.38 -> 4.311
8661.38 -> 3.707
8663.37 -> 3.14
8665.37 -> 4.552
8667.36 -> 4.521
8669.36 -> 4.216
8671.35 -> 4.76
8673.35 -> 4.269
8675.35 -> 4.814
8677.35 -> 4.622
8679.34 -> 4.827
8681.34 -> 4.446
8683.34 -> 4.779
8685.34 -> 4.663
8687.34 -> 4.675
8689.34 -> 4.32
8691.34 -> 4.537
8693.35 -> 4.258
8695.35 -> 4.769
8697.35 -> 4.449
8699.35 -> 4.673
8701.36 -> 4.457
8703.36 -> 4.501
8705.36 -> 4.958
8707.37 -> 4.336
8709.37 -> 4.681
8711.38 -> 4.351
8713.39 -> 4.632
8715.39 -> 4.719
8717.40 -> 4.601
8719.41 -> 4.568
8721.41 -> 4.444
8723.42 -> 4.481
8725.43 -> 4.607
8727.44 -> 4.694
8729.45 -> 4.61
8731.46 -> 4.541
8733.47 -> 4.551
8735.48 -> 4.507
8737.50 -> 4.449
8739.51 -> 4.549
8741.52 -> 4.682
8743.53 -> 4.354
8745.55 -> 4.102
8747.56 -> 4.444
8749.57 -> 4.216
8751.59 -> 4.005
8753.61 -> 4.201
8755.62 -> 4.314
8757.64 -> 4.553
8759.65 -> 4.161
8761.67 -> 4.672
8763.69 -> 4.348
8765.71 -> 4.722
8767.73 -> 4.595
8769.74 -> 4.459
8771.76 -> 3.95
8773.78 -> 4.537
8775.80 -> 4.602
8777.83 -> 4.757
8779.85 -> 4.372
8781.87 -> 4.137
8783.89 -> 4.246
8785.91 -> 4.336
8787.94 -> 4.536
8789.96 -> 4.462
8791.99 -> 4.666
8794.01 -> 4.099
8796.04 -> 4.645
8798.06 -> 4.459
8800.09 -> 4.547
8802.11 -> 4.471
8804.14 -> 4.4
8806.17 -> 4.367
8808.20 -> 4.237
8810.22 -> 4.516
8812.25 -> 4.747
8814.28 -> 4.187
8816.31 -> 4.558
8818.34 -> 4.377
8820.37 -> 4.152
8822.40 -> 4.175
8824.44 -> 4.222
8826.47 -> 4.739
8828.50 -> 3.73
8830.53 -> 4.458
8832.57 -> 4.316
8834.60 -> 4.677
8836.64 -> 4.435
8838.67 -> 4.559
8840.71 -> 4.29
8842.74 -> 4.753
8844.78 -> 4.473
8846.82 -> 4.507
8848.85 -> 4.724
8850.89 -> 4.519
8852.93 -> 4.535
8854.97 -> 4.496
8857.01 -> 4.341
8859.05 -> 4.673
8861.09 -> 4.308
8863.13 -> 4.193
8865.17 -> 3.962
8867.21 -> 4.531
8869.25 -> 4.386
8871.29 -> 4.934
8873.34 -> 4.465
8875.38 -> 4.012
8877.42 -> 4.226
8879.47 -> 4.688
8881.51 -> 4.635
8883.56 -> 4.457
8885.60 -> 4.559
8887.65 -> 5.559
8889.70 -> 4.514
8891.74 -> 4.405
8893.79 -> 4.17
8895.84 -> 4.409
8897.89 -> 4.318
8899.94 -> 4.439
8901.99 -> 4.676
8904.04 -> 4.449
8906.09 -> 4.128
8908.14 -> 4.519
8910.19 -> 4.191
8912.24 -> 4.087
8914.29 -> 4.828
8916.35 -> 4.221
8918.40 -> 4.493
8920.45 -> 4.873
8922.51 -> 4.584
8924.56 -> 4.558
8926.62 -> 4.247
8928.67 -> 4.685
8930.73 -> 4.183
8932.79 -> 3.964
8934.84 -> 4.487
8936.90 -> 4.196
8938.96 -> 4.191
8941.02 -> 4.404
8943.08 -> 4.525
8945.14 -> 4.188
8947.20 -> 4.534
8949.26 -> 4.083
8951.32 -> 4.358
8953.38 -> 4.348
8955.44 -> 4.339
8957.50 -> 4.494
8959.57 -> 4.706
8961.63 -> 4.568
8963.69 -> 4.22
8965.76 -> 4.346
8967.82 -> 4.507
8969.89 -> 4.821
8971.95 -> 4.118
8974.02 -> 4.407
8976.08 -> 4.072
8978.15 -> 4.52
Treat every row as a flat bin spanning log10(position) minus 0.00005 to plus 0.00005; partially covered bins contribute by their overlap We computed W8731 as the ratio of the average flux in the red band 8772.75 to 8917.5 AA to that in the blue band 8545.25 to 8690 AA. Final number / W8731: 0.97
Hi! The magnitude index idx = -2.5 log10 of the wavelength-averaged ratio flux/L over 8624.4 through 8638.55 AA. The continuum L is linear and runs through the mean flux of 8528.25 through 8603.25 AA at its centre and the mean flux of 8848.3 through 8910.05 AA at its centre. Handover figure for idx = -0.05 mag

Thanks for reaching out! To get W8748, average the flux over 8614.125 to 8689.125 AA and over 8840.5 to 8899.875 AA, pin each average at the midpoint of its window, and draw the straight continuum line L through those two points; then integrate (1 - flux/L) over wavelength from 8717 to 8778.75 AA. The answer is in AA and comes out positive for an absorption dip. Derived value 0.9 AA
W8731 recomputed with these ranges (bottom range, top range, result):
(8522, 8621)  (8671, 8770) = 0.99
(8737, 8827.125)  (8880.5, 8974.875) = 1.01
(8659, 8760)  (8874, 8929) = 1.00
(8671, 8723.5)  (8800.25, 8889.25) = 0.97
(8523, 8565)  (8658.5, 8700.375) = 0.99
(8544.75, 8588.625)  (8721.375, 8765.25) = 0.95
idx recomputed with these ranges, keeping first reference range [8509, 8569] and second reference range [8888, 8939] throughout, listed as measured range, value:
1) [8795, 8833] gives 0.015 mag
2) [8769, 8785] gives 0.018 mag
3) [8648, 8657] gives 0.012 mag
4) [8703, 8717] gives -0.030 mag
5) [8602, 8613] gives 0.002 mag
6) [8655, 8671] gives 0.080 mag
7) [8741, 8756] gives 0.047 mag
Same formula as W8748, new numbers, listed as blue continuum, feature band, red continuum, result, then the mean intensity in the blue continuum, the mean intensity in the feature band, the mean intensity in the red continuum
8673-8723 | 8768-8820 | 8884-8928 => 1.3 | 4.58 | 4.43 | 4.49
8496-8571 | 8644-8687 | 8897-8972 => 0.8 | 4.56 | 4.43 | 4.41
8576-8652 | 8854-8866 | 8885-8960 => 0.4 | 4.65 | 4.33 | 4.43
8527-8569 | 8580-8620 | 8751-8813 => -1.3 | 4.47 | 4.6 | 4.42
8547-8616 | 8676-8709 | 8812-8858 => -0.3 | 4.63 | 4.58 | 4.43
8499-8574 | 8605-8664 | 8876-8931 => 0.2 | 4.58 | 4.54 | 4.49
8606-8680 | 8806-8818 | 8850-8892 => 0.2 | 4.54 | 4.44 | 4.5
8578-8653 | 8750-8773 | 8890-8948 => 0.8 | 4.64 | 4.36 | 4.39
